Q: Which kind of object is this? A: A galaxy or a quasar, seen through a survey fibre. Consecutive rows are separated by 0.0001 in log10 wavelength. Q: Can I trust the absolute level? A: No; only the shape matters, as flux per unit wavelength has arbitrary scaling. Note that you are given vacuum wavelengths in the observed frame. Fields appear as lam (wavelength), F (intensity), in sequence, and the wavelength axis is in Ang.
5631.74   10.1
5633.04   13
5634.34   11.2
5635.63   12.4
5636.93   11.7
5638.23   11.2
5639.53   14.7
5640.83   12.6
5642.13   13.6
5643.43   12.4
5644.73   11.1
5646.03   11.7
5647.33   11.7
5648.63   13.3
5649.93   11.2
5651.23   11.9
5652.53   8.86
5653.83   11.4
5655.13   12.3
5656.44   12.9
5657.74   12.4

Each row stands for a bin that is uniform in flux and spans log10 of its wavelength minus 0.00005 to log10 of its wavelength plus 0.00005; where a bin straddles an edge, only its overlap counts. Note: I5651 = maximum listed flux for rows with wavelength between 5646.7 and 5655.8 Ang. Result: 13.3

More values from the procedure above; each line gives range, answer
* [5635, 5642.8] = 14.7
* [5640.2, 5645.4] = 13.6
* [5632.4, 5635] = 13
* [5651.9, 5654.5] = 11.4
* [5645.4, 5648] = 11.7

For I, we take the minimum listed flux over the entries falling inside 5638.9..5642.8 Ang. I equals 12.6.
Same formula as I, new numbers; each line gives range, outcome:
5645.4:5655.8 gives 8.86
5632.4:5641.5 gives 11.2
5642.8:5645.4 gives 11.1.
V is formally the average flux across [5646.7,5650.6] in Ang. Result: 12.1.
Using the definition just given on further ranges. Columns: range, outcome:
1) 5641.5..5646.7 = 12.2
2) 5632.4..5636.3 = 12.2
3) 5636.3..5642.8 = 12.7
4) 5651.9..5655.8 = 10.9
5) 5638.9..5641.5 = 13.6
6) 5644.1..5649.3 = 12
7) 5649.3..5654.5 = 10.9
